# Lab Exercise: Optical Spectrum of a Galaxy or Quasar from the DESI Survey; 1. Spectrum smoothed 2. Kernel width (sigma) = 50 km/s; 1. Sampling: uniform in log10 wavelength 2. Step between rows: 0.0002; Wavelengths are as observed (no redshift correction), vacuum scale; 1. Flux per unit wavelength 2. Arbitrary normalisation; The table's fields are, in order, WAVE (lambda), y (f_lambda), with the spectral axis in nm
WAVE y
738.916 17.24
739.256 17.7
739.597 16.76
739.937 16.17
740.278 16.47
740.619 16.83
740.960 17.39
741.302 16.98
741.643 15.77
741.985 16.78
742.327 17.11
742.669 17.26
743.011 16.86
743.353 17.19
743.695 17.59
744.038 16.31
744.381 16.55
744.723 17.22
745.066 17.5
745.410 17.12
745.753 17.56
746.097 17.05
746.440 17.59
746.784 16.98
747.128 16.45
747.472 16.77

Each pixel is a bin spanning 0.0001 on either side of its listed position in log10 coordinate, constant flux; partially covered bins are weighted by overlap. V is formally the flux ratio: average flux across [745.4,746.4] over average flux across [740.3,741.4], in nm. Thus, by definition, 1.02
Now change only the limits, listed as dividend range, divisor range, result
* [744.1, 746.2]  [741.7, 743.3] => 1.01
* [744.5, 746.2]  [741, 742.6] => 1.03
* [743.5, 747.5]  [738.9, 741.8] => 1.02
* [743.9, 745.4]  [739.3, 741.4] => 1.01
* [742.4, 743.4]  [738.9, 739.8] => 0.99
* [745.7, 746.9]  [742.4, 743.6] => 1.01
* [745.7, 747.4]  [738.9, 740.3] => 1.01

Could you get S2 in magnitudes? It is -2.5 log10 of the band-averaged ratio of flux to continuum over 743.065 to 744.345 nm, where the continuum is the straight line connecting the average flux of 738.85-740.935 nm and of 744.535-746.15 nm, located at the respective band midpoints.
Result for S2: 0.01 mag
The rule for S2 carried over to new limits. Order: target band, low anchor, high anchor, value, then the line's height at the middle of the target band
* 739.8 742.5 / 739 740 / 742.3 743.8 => 0.03 mag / 17.1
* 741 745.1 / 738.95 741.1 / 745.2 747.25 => 0.01 mag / 17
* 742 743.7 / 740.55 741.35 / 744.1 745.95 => 0.00 mag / 17.1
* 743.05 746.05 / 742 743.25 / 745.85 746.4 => 0.00 mag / 17.2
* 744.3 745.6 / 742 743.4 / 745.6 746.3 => 0.01 mag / 17.2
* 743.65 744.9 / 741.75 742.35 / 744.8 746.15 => 0.02 mag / 17.1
